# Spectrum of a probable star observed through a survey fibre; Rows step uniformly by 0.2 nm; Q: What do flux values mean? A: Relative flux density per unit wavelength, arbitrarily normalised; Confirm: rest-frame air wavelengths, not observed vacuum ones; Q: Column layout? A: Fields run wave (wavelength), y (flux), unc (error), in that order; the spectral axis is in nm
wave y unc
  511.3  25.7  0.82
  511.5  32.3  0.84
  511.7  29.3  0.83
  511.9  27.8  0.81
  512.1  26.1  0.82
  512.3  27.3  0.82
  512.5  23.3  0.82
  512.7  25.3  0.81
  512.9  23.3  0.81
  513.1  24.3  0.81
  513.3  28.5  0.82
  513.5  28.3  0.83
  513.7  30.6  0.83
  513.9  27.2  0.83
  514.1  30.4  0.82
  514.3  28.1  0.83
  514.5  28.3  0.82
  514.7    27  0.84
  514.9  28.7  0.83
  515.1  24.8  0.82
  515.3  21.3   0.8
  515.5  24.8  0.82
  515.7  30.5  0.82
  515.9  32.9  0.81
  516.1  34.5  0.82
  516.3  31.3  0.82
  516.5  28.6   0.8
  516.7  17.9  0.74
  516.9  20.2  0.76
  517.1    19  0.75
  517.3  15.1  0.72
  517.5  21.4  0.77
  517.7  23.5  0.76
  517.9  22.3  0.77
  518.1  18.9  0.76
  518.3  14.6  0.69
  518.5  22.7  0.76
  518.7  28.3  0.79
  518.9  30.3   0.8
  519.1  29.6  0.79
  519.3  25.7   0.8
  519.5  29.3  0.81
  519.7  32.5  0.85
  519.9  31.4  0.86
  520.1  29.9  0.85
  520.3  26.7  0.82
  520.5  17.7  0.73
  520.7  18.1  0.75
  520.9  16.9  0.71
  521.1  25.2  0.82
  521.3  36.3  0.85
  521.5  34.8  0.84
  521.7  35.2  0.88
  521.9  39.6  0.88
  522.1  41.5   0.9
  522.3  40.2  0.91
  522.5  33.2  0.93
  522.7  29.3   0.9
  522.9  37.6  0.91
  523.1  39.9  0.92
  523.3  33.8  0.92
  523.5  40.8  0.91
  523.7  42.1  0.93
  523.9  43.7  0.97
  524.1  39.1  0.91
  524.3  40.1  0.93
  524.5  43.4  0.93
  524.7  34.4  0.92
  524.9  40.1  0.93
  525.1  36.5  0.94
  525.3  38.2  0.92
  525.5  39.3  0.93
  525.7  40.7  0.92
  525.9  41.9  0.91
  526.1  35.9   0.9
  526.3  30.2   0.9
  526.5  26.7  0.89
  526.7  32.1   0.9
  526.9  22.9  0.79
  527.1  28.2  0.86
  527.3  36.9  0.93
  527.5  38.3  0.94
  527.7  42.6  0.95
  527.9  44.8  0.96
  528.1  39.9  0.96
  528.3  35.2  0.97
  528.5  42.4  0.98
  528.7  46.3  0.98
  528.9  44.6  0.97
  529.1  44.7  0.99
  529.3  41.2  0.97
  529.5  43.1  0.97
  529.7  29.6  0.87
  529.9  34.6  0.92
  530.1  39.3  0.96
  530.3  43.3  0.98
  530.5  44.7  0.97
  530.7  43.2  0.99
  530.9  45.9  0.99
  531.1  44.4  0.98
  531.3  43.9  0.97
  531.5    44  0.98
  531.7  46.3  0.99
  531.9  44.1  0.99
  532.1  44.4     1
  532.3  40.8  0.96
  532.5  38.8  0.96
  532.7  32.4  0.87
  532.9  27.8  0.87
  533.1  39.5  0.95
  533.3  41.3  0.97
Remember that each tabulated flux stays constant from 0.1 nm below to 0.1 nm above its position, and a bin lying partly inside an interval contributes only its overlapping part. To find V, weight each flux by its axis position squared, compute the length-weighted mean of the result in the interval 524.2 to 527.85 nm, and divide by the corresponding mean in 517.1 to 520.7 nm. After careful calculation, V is 1.52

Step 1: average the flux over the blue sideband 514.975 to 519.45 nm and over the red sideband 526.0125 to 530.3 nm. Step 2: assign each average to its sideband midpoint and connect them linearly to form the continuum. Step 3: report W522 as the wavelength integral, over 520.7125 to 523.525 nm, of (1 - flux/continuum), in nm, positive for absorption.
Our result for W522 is -0.33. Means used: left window 24.5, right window 37.3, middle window 33.9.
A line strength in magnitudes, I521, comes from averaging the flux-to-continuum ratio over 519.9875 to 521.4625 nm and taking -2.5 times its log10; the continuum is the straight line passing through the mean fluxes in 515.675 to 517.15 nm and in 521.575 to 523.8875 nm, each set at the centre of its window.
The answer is 0.35 mag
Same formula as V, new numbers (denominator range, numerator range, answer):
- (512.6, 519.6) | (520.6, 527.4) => 1.41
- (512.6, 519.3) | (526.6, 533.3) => 1.64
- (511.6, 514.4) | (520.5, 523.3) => 1.24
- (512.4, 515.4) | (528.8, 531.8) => 1.69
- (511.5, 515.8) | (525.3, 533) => 1.53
